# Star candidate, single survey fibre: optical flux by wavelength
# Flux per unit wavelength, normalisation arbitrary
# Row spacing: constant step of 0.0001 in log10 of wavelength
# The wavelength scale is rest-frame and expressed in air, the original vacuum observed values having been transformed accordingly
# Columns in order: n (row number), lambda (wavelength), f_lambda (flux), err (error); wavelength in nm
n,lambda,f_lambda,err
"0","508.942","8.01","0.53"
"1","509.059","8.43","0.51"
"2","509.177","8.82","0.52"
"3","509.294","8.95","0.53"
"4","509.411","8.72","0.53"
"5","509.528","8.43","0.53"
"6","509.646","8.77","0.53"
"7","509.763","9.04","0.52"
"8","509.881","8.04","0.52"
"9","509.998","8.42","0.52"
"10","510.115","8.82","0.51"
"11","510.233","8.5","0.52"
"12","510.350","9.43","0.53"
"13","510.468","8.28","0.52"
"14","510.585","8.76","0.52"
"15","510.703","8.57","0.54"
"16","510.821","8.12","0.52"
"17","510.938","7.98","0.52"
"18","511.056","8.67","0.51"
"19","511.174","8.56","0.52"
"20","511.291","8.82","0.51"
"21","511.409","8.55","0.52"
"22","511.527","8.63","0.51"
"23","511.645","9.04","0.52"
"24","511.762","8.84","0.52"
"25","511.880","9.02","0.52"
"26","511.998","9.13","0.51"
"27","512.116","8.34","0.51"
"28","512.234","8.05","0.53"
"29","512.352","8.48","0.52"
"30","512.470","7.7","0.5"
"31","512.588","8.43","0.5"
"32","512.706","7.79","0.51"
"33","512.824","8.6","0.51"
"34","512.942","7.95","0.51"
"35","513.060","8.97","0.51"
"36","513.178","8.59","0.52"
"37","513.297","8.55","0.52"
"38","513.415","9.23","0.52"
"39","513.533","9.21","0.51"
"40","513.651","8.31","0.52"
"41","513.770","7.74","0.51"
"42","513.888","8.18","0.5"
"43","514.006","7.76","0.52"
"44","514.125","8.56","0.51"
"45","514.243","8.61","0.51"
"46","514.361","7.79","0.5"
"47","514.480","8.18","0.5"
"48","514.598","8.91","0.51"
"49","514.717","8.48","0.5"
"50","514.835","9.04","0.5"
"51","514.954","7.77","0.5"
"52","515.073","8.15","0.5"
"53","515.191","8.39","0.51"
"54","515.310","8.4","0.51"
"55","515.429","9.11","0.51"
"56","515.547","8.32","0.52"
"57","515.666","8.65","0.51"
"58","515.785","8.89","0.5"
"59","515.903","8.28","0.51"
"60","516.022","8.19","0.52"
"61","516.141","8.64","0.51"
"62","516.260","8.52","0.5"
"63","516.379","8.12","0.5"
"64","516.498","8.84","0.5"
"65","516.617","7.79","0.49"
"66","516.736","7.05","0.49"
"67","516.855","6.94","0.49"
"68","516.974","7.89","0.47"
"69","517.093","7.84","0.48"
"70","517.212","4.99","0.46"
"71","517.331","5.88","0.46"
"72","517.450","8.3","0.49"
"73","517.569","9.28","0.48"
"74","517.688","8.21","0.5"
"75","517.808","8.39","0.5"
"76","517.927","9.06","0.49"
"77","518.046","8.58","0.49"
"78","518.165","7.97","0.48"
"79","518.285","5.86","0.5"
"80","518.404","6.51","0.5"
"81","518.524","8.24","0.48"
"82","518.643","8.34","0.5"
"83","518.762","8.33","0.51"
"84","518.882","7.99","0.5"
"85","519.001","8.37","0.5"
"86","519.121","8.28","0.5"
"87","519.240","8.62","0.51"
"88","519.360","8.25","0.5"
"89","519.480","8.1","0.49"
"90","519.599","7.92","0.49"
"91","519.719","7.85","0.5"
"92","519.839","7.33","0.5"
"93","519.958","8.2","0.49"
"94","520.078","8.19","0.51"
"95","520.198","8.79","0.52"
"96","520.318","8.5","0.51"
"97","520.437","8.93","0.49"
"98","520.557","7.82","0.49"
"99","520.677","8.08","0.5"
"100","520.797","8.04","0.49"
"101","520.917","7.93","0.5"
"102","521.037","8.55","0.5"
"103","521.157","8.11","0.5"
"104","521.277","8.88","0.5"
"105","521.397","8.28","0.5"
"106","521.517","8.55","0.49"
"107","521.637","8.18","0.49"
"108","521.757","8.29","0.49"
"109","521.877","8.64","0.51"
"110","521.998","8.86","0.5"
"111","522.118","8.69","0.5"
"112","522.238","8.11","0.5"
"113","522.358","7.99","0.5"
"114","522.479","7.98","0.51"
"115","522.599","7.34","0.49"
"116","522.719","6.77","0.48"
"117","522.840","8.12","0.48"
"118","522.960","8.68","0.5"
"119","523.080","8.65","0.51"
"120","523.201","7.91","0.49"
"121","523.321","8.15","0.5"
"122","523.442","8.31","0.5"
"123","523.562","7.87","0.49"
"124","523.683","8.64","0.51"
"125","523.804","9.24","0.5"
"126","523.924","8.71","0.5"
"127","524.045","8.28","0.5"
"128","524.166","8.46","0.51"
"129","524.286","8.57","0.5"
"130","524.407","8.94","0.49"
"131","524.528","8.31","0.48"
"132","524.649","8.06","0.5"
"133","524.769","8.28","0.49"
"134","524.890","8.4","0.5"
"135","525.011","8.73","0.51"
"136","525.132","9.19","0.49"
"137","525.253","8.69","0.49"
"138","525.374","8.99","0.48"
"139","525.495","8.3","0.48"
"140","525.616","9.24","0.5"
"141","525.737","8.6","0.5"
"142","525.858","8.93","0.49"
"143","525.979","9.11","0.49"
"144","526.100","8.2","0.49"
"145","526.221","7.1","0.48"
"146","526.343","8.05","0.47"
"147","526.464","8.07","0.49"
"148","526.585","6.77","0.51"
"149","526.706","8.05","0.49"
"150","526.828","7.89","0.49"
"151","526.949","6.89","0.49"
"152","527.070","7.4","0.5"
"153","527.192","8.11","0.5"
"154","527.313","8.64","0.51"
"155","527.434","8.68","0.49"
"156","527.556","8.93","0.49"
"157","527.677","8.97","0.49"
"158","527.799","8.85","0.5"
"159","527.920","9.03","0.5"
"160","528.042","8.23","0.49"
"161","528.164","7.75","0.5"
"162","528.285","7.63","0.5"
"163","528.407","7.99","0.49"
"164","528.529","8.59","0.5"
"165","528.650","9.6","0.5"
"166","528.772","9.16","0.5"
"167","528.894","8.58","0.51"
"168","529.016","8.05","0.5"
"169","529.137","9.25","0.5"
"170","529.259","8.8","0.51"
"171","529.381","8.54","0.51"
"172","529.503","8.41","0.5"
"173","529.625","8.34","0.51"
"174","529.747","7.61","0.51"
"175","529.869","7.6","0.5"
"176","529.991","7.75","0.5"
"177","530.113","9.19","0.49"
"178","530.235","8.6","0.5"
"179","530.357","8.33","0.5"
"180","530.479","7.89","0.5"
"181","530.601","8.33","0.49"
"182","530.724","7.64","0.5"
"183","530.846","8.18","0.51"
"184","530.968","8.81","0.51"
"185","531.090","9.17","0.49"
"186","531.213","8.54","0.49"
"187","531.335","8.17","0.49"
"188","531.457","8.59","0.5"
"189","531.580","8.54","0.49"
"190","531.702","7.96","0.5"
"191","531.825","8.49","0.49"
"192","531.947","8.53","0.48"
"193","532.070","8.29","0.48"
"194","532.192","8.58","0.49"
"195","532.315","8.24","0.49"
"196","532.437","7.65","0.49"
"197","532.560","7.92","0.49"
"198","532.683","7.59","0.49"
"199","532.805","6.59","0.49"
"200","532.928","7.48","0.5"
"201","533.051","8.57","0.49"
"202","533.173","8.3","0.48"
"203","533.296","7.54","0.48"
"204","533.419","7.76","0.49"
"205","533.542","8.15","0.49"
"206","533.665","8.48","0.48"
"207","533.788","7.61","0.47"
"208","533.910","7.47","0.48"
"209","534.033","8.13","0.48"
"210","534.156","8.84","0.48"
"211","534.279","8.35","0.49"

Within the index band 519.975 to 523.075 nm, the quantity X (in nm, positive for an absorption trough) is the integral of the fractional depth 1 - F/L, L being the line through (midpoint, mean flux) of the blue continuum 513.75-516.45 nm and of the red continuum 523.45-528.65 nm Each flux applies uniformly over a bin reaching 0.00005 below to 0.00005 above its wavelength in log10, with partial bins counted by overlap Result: 0.05 nm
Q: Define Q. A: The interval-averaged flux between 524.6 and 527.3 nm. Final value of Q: 8.24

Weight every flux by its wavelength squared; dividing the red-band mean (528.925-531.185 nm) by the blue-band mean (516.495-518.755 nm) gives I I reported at 1.14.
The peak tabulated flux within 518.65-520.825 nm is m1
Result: 8.93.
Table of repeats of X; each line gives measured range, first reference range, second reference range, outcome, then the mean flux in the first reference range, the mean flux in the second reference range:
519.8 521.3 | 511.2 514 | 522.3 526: 0.04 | 8.52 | 8.43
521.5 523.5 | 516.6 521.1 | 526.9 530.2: -0.02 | 7.93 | 8.4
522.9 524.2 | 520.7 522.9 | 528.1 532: -0.03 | 8.18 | 8.39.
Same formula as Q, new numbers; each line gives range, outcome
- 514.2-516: 8.46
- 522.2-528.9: 8.33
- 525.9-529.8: 8.29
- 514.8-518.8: 8.01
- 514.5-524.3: 8.17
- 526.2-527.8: 8.02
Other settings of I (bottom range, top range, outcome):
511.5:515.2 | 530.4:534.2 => 1.03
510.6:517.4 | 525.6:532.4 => 1.07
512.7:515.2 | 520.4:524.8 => 1.02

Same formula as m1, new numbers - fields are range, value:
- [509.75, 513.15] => 9.43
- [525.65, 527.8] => 9.11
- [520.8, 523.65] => 8.88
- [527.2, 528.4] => 9.03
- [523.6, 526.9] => 9.24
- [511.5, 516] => 9.23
